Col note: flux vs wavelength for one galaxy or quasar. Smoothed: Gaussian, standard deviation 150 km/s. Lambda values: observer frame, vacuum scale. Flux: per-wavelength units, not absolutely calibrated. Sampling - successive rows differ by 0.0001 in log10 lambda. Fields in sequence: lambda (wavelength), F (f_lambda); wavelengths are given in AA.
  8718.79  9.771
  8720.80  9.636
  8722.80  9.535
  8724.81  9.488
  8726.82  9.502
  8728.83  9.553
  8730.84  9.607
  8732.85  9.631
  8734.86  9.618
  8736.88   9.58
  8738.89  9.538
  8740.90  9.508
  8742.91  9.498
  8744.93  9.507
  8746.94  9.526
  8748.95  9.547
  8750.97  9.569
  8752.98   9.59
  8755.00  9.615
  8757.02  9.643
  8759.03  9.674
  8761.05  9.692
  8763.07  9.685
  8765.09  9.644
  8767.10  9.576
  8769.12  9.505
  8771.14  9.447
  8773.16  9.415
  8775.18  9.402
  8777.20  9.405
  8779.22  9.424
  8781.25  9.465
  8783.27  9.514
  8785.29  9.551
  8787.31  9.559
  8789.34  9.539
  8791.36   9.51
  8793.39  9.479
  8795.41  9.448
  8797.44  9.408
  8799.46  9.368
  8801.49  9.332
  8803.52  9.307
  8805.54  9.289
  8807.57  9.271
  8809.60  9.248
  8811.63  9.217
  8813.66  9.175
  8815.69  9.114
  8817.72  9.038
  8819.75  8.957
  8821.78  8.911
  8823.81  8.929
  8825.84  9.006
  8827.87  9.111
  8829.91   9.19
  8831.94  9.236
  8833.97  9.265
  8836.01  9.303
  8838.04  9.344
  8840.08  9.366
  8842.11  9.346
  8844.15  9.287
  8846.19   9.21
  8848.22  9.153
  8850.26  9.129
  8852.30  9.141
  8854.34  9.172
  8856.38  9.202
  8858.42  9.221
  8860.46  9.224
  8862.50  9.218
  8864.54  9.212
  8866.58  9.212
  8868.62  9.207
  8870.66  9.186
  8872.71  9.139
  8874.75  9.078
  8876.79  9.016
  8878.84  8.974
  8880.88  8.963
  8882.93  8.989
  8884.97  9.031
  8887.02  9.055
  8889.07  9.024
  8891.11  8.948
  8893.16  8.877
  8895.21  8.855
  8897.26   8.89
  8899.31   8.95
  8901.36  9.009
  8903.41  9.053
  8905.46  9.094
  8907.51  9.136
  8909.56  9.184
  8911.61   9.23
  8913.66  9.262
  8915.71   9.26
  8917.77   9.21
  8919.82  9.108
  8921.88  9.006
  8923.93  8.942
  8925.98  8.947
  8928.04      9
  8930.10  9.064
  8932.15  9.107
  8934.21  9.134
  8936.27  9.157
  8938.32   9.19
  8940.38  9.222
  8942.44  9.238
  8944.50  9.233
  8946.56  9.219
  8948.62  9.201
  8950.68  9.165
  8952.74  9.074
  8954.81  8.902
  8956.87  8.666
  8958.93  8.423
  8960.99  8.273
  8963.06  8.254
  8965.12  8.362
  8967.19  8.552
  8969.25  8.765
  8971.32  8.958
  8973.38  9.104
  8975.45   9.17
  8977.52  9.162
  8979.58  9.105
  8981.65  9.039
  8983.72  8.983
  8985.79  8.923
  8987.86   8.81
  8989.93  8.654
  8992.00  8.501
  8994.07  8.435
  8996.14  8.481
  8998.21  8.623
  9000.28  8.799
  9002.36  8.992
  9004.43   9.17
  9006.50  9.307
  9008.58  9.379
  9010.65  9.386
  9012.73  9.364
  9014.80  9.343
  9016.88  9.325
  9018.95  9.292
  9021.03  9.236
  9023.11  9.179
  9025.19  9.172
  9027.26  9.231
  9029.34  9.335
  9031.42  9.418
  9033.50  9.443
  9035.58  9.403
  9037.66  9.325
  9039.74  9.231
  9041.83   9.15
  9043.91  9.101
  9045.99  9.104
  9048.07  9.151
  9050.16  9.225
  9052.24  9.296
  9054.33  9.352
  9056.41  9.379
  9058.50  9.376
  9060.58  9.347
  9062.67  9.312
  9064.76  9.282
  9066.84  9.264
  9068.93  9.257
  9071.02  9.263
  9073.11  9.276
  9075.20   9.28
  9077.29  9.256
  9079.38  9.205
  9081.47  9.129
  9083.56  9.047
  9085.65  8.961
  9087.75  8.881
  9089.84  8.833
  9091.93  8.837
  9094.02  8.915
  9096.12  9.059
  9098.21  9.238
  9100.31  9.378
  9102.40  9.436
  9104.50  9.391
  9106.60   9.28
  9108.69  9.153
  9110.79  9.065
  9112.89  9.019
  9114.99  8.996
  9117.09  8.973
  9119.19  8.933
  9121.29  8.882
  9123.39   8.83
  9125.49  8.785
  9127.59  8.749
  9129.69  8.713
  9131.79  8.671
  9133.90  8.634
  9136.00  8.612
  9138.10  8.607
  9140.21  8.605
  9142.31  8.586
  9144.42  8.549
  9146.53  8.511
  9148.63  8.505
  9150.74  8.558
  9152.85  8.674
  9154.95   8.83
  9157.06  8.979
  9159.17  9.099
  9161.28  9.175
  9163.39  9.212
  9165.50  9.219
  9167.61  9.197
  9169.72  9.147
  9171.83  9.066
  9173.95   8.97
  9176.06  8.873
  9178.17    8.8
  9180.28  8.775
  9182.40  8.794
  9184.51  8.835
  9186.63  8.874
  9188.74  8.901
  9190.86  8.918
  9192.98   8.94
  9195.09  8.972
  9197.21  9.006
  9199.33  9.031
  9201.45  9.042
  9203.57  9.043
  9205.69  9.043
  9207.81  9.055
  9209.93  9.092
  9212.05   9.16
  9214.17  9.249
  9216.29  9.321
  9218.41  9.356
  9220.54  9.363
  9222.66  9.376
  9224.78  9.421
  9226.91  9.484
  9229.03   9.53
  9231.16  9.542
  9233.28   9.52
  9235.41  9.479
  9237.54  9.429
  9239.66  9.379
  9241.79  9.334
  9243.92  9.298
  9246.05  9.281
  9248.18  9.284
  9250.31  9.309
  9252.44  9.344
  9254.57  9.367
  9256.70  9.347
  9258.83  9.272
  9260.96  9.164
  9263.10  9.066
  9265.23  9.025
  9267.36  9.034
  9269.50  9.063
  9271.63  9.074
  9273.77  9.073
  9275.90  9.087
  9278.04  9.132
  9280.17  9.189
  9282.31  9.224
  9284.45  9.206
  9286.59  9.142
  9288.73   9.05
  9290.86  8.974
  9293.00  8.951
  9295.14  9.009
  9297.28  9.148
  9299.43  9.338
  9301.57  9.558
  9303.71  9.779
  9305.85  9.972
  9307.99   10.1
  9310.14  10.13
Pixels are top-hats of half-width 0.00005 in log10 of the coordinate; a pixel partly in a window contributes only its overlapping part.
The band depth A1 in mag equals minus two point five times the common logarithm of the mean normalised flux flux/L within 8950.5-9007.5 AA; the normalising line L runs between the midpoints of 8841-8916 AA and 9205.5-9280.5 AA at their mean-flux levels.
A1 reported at 0.04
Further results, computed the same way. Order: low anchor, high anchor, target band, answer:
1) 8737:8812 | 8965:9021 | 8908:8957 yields 0.00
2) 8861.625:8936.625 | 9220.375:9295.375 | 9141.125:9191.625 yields 0.04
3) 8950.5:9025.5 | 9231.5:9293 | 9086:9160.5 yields 0.02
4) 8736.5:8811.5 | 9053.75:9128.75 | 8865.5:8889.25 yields 0.04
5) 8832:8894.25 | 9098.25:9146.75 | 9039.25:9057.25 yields -0.03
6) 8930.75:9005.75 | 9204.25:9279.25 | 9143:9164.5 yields 0.04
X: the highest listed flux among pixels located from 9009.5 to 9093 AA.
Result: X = 9.443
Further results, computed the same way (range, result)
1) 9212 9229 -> 9.484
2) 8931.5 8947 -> 9.238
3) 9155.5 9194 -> 9.219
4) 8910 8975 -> 9.262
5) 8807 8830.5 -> 9.271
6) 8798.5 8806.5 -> 9.368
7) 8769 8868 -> 9.559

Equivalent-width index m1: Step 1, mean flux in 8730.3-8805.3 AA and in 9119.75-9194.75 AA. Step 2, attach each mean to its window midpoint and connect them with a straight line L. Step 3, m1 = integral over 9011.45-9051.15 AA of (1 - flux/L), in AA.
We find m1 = -0.9 AA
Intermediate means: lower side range 9.52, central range 9.26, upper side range 8.83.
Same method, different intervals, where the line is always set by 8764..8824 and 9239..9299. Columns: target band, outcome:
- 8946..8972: 1.5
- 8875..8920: 1.3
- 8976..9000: 1.2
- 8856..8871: 0.2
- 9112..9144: 1.6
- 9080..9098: 0.5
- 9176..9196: 0.7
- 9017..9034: 0.0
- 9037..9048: 0.1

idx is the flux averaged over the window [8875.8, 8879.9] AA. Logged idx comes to 8.99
